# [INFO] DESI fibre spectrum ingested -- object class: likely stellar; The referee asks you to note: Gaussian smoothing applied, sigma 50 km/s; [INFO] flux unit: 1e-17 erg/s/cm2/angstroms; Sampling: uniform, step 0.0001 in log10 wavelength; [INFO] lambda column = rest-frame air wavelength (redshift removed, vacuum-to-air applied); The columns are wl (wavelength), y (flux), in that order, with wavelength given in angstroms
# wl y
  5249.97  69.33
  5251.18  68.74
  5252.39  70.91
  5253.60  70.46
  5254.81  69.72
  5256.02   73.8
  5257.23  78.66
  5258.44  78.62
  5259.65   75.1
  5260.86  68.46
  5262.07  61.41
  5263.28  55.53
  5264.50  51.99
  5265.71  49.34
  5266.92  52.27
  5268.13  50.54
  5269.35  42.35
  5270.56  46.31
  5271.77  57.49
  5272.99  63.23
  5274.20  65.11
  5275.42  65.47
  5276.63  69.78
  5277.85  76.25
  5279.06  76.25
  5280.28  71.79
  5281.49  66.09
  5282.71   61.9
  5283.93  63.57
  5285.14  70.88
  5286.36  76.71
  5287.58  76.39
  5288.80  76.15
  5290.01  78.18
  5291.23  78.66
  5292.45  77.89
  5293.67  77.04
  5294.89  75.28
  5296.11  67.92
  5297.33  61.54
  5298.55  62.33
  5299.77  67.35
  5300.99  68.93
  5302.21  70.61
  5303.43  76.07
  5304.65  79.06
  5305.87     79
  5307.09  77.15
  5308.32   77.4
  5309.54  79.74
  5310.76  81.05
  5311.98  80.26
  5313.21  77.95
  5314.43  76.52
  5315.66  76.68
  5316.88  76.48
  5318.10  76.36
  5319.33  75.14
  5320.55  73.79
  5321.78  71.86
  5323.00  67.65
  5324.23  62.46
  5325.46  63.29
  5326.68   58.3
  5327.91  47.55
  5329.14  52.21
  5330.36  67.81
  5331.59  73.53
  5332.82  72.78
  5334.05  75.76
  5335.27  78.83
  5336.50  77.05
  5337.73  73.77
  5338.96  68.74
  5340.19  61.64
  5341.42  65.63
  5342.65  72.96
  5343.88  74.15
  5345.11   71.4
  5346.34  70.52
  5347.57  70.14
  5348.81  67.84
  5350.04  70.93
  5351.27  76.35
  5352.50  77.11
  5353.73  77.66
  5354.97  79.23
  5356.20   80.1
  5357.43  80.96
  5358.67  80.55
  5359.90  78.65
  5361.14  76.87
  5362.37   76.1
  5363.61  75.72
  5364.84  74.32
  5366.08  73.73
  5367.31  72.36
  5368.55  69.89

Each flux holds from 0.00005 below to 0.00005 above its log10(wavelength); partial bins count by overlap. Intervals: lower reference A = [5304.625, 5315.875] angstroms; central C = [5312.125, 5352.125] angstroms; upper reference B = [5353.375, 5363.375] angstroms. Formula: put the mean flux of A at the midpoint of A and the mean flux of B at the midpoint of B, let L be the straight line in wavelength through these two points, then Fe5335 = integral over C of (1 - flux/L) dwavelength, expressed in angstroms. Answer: 4.2 angstroms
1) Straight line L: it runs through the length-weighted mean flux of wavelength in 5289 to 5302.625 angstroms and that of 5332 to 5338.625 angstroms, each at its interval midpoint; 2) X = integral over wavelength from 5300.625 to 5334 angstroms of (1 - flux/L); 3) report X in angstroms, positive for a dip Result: 0.7 angstroms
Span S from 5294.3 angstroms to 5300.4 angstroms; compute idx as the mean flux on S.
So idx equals 66.9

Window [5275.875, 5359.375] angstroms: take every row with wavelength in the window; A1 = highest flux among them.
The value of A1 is 81.05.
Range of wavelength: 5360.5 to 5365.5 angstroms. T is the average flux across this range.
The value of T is 75.7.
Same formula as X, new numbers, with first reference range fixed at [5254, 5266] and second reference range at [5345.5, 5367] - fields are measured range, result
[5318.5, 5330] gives 1.4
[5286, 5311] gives -1.4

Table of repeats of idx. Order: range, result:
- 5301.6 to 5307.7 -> 76.5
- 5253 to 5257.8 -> 73.1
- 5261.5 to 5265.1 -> 56.2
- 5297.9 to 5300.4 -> 64.8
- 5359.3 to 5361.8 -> 77.7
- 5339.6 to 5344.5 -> 68.6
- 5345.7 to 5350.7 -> 69.9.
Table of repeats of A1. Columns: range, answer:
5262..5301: 78.66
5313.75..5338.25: 78.83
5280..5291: 78.18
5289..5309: 79.06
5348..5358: 80.96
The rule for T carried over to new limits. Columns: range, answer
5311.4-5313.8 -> 78.9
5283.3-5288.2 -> 71.8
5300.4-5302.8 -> 69.8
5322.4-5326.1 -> 64.4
